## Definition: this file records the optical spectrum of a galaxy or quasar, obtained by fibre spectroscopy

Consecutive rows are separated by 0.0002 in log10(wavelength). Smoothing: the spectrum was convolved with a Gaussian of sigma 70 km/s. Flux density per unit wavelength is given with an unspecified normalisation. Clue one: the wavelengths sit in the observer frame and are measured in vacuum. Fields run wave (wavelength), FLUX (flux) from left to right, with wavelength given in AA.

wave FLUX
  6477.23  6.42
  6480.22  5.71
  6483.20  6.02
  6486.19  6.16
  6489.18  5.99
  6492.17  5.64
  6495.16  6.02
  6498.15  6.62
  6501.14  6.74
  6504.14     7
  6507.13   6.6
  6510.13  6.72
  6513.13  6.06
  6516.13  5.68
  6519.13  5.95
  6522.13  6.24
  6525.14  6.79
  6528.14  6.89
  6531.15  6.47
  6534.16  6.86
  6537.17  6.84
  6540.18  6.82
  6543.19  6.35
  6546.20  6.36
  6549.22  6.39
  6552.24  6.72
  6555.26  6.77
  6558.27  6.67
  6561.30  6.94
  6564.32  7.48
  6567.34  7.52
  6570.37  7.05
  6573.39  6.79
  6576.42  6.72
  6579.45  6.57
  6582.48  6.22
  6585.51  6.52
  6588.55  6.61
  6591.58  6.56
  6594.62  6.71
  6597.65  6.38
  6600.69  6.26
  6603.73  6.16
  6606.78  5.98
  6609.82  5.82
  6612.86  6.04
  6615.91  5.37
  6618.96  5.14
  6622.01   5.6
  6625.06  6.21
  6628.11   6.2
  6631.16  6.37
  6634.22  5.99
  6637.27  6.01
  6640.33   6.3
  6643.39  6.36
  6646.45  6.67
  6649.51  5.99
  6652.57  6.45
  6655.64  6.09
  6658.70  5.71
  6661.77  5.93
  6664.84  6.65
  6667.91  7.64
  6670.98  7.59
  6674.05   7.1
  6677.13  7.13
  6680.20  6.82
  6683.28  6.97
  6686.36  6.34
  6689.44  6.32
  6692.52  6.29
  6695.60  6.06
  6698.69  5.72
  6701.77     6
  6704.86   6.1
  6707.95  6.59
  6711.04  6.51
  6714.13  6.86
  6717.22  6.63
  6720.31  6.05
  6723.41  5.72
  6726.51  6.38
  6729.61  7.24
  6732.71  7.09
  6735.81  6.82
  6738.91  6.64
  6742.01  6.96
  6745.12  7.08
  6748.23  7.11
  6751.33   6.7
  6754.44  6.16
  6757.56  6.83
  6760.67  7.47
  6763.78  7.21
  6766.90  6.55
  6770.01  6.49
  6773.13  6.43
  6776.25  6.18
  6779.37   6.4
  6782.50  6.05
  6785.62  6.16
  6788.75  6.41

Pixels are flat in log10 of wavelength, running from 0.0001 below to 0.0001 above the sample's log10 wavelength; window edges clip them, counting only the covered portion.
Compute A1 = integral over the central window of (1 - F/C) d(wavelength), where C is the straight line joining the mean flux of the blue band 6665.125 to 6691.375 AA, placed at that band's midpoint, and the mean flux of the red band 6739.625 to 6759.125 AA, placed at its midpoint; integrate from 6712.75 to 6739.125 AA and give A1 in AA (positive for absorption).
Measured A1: 1.0 AA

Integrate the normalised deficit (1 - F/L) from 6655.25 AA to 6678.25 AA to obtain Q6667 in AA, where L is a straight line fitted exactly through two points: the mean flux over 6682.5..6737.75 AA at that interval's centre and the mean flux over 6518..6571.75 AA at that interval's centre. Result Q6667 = -0.89 AA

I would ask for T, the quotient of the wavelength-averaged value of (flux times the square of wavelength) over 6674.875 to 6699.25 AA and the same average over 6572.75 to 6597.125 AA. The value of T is 1.02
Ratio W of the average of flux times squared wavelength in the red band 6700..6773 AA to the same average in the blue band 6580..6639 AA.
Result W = 1.1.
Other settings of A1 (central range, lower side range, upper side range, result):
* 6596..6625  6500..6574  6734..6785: 3.4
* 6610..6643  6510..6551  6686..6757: 2.8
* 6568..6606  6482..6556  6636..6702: -0.6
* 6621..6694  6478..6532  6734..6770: 2.1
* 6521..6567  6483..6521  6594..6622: -4.5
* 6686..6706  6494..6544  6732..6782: 1.7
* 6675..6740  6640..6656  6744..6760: 1.0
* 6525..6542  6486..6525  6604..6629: -1.7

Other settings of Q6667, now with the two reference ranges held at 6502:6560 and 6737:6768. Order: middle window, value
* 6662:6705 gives 1.0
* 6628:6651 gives 1.6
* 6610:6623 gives 2.2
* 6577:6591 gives 0.2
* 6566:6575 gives -0.7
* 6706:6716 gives 0.3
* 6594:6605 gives 0.5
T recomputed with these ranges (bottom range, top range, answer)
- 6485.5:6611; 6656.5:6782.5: 1.07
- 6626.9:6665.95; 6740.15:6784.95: 1.11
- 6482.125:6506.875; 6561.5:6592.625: 1.11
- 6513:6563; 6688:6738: 1.03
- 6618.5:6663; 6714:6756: 1.13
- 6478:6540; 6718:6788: 1.12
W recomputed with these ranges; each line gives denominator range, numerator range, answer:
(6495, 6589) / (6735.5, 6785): 1.07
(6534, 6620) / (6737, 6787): 1.08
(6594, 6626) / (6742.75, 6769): 1.21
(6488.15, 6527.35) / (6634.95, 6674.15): 1.07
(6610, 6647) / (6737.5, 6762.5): 1.19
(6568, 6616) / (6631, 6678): 1.03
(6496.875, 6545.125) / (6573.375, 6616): 0.99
